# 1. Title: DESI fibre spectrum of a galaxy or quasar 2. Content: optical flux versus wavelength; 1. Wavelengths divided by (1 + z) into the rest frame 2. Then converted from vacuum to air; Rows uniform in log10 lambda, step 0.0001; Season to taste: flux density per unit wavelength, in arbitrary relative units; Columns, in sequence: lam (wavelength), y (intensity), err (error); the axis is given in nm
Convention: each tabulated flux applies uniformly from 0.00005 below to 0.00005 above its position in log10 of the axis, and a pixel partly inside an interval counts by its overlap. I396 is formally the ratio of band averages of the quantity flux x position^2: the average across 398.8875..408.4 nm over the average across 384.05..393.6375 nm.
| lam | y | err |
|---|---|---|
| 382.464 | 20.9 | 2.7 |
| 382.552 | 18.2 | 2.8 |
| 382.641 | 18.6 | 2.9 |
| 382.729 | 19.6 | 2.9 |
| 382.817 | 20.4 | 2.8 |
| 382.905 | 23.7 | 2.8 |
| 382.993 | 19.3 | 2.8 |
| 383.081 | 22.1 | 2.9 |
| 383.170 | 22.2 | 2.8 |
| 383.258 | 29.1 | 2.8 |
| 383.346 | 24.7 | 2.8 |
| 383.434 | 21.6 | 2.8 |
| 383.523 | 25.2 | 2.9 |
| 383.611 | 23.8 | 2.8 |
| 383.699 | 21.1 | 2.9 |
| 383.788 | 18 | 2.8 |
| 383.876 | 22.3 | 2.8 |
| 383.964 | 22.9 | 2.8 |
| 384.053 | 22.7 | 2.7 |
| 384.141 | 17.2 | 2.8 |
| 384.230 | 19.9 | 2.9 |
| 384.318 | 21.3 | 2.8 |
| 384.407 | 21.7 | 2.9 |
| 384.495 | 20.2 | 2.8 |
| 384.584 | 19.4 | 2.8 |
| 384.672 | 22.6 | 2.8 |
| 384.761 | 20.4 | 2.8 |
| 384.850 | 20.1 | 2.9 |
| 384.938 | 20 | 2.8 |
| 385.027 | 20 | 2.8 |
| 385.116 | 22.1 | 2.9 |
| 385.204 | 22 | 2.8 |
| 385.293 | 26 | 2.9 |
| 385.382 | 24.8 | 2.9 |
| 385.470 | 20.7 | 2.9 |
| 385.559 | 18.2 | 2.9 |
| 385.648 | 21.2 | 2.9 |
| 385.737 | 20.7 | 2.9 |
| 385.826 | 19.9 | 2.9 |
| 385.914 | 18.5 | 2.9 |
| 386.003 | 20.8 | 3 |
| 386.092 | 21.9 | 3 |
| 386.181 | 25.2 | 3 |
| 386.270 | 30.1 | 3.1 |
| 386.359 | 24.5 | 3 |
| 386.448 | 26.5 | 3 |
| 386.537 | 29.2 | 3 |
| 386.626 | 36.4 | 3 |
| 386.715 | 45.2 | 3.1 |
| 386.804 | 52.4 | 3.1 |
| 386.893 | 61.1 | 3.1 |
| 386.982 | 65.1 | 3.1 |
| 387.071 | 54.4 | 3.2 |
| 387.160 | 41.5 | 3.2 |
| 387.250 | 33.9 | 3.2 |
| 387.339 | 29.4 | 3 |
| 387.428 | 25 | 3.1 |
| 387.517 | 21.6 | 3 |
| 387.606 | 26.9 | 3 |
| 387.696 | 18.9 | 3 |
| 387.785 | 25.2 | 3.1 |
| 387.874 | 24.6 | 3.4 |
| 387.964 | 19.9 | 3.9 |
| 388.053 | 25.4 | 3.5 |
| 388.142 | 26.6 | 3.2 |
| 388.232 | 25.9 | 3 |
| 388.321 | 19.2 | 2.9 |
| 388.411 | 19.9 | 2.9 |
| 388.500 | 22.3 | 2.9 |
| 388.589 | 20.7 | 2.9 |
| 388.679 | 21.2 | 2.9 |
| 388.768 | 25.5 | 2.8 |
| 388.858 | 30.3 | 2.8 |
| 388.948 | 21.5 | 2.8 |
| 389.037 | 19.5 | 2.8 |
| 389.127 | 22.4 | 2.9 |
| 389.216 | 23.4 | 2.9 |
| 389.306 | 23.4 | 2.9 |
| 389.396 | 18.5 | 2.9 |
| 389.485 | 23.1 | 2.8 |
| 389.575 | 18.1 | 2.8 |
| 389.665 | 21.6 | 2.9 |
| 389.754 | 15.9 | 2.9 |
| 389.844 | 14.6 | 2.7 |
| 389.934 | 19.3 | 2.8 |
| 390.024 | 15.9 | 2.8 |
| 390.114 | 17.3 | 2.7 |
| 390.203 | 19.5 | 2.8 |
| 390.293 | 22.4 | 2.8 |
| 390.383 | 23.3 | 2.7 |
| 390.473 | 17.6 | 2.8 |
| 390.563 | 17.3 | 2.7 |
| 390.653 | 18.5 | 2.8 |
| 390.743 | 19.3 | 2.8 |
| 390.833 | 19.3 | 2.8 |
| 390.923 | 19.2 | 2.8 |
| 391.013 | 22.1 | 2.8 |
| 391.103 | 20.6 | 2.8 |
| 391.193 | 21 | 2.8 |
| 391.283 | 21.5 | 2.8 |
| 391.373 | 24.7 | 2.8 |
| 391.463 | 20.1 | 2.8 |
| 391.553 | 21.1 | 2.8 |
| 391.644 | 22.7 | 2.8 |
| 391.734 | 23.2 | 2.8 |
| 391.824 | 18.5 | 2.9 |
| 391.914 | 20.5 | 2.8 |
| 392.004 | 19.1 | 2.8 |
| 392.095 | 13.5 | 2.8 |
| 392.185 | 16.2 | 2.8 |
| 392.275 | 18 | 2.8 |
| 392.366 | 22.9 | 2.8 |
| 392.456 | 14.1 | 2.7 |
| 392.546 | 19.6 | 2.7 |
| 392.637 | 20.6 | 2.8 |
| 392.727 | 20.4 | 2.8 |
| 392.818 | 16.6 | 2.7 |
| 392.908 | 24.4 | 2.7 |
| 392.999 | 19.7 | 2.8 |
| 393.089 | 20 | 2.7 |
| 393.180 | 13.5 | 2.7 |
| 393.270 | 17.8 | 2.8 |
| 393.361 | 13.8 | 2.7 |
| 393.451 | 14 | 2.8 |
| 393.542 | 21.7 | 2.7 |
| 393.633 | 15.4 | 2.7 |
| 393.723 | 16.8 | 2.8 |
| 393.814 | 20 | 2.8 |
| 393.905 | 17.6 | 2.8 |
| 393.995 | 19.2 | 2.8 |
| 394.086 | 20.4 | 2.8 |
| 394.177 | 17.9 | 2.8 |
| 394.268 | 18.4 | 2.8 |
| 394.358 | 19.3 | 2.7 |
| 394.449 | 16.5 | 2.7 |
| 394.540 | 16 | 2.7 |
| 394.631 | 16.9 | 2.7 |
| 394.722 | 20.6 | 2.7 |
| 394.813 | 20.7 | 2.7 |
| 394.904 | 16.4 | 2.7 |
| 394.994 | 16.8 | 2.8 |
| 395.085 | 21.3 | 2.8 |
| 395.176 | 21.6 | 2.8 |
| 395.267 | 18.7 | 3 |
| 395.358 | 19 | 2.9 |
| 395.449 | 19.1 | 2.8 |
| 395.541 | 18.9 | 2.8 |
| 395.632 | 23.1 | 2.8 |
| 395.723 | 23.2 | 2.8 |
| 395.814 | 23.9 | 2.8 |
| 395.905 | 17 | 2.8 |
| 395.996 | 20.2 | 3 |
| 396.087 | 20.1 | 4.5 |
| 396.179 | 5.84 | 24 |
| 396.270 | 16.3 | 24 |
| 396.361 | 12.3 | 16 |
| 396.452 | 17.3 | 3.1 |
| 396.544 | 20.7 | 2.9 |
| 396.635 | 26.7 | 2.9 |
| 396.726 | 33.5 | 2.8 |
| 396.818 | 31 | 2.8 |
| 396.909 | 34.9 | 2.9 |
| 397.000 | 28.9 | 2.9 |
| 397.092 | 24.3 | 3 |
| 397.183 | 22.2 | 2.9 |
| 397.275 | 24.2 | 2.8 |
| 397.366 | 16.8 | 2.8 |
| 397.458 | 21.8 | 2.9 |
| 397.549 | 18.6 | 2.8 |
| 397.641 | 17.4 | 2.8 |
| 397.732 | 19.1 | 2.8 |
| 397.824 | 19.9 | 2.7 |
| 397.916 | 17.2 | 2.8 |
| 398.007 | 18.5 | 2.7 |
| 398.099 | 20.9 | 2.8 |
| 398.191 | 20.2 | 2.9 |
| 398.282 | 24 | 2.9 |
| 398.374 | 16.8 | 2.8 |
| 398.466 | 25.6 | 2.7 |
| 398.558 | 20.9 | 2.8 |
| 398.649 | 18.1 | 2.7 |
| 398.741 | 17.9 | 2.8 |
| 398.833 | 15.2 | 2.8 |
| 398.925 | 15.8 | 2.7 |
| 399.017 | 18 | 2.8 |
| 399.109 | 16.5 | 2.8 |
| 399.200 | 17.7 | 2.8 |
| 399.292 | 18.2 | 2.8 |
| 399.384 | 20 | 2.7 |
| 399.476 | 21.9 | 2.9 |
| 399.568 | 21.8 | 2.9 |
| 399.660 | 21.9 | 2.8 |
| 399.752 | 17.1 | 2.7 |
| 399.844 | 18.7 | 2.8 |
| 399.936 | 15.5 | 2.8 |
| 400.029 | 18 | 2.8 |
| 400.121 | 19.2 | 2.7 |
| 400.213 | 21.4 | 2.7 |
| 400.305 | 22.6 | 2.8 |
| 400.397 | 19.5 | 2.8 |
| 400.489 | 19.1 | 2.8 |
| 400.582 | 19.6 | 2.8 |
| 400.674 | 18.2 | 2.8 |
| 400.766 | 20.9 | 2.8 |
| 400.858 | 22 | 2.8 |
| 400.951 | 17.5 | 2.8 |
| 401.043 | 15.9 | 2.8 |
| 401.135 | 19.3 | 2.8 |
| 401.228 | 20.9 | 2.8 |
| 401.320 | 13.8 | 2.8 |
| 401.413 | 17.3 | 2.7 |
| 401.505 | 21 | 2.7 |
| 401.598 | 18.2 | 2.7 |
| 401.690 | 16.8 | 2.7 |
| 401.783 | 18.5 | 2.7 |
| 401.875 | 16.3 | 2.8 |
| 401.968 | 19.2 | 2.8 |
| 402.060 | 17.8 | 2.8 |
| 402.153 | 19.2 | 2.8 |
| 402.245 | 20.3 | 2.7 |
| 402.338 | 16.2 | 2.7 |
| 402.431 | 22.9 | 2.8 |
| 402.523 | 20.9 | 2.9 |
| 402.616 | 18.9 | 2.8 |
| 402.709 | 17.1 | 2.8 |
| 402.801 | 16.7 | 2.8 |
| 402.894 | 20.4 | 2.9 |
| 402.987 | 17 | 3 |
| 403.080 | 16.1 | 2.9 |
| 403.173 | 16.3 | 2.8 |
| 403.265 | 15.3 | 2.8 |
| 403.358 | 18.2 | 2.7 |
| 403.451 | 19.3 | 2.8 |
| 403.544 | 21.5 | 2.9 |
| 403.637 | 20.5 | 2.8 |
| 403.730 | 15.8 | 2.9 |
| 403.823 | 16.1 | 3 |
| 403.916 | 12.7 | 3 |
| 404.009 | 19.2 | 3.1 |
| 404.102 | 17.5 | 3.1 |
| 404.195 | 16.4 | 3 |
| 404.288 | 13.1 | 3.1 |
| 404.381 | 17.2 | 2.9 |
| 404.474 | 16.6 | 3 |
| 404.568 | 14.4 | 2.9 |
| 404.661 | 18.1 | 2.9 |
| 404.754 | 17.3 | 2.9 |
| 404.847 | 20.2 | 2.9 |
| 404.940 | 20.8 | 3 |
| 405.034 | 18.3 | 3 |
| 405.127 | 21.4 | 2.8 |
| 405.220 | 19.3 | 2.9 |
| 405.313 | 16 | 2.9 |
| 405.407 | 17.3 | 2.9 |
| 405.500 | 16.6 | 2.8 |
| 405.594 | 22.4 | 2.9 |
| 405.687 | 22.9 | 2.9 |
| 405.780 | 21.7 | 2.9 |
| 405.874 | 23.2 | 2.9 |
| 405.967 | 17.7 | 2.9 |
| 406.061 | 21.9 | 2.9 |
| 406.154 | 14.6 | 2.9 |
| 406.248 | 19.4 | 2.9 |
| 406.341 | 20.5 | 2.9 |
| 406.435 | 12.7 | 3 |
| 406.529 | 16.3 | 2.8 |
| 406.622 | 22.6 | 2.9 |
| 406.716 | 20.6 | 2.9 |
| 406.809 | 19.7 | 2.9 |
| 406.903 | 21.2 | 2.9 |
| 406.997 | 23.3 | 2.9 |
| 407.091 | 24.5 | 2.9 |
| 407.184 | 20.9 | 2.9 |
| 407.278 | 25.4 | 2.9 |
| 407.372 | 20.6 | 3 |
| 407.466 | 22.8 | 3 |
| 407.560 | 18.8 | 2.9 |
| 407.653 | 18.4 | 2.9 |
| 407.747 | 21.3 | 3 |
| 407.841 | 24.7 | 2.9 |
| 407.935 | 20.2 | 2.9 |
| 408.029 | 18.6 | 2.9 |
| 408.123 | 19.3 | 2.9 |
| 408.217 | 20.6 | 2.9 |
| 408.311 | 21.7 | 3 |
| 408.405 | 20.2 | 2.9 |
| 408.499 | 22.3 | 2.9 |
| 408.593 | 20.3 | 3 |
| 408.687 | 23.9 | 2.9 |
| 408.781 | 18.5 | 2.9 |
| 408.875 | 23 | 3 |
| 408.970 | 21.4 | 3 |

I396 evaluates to 0.89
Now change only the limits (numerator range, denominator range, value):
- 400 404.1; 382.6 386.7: 0.90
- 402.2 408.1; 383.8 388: 0.78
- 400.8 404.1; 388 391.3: 0.93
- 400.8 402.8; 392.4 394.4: 1.06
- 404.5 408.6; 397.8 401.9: 1.09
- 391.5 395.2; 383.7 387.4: 0.71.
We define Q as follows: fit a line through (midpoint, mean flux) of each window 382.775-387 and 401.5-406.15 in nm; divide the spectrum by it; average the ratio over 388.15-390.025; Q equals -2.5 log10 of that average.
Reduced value 0.11 mag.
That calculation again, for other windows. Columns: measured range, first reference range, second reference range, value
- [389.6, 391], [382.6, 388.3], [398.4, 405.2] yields 0.25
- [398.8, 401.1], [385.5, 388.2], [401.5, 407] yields 0.13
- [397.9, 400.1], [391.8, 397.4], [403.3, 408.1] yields 0.02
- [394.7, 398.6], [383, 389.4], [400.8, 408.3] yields 0.05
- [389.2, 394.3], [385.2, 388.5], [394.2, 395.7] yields 0.19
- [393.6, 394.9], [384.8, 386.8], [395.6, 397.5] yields 0.24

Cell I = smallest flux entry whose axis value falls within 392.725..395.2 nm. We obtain 13.5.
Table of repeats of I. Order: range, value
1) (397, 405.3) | 12.7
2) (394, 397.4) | 5.84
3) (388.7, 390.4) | 14.6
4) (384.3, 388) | 18.2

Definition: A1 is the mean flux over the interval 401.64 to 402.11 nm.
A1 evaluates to 17.7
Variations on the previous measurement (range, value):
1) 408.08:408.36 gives 20.6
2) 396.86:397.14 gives 29.4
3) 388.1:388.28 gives 26.1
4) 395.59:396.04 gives 21.5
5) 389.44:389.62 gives 20.6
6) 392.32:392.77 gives 19.5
